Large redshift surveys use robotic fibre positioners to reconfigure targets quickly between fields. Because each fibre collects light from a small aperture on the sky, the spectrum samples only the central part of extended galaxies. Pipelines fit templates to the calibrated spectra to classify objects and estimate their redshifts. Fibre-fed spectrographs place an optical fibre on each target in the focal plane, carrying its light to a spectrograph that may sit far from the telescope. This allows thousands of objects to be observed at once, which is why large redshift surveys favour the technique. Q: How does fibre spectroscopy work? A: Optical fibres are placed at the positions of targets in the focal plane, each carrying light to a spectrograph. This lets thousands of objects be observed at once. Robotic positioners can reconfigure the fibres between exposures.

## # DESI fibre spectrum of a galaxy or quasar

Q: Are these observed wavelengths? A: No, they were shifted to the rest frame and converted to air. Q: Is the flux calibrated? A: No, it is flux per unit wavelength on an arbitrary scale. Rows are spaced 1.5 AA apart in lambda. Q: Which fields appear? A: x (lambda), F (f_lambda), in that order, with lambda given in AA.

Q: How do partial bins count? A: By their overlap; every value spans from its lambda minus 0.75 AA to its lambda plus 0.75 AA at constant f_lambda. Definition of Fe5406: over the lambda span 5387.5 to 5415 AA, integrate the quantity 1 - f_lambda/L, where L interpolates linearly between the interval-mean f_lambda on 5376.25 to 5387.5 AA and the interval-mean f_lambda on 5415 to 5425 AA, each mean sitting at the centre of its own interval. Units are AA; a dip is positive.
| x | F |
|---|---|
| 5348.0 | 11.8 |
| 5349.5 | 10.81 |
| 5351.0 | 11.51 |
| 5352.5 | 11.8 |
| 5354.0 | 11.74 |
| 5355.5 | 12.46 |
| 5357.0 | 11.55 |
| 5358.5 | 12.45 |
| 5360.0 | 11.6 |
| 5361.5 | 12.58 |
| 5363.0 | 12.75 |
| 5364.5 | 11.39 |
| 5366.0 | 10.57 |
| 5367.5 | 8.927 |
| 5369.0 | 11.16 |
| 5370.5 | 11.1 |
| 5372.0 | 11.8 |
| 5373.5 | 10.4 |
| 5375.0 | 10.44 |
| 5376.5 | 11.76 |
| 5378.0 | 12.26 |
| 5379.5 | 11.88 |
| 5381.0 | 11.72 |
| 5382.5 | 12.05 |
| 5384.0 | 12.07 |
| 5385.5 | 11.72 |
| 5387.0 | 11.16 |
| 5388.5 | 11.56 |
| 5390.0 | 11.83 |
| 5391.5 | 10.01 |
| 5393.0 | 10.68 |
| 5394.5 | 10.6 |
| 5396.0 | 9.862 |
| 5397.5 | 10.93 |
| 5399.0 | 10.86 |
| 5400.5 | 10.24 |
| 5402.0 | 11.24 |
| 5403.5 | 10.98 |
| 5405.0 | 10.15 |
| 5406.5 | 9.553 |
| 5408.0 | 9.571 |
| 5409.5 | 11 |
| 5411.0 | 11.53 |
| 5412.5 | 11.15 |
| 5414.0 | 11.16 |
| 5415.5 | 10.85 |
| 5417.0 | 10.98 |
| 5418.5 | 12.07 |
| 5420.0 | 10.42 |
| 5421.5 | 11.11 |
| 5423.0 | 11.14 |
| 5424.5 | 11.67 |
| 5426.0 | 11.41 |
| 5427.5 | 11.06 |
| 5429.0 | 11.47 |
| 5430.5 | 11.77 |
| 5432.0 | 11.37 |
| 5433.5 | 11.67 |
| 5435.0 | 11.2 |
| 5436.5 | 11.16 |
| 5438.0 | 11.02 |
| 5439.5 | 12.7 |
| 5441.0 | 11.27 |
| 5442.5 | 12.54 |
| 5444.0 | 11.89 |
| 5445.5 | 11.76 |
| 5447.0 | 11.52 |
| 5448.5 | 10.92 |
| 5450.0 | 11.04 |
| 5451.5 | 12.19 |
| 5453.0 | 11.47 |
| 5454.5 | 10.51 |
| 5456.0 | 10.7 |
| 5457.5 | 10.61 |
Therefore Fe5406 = 1.87 AA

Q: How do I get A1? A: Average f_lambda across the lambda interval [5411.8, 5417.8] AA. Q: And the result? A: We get 11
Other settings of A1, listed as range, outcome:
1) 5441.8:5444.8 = 12.2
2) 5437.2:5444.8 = 11.9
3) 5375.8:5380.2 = 12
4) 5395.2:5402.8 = 10.6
